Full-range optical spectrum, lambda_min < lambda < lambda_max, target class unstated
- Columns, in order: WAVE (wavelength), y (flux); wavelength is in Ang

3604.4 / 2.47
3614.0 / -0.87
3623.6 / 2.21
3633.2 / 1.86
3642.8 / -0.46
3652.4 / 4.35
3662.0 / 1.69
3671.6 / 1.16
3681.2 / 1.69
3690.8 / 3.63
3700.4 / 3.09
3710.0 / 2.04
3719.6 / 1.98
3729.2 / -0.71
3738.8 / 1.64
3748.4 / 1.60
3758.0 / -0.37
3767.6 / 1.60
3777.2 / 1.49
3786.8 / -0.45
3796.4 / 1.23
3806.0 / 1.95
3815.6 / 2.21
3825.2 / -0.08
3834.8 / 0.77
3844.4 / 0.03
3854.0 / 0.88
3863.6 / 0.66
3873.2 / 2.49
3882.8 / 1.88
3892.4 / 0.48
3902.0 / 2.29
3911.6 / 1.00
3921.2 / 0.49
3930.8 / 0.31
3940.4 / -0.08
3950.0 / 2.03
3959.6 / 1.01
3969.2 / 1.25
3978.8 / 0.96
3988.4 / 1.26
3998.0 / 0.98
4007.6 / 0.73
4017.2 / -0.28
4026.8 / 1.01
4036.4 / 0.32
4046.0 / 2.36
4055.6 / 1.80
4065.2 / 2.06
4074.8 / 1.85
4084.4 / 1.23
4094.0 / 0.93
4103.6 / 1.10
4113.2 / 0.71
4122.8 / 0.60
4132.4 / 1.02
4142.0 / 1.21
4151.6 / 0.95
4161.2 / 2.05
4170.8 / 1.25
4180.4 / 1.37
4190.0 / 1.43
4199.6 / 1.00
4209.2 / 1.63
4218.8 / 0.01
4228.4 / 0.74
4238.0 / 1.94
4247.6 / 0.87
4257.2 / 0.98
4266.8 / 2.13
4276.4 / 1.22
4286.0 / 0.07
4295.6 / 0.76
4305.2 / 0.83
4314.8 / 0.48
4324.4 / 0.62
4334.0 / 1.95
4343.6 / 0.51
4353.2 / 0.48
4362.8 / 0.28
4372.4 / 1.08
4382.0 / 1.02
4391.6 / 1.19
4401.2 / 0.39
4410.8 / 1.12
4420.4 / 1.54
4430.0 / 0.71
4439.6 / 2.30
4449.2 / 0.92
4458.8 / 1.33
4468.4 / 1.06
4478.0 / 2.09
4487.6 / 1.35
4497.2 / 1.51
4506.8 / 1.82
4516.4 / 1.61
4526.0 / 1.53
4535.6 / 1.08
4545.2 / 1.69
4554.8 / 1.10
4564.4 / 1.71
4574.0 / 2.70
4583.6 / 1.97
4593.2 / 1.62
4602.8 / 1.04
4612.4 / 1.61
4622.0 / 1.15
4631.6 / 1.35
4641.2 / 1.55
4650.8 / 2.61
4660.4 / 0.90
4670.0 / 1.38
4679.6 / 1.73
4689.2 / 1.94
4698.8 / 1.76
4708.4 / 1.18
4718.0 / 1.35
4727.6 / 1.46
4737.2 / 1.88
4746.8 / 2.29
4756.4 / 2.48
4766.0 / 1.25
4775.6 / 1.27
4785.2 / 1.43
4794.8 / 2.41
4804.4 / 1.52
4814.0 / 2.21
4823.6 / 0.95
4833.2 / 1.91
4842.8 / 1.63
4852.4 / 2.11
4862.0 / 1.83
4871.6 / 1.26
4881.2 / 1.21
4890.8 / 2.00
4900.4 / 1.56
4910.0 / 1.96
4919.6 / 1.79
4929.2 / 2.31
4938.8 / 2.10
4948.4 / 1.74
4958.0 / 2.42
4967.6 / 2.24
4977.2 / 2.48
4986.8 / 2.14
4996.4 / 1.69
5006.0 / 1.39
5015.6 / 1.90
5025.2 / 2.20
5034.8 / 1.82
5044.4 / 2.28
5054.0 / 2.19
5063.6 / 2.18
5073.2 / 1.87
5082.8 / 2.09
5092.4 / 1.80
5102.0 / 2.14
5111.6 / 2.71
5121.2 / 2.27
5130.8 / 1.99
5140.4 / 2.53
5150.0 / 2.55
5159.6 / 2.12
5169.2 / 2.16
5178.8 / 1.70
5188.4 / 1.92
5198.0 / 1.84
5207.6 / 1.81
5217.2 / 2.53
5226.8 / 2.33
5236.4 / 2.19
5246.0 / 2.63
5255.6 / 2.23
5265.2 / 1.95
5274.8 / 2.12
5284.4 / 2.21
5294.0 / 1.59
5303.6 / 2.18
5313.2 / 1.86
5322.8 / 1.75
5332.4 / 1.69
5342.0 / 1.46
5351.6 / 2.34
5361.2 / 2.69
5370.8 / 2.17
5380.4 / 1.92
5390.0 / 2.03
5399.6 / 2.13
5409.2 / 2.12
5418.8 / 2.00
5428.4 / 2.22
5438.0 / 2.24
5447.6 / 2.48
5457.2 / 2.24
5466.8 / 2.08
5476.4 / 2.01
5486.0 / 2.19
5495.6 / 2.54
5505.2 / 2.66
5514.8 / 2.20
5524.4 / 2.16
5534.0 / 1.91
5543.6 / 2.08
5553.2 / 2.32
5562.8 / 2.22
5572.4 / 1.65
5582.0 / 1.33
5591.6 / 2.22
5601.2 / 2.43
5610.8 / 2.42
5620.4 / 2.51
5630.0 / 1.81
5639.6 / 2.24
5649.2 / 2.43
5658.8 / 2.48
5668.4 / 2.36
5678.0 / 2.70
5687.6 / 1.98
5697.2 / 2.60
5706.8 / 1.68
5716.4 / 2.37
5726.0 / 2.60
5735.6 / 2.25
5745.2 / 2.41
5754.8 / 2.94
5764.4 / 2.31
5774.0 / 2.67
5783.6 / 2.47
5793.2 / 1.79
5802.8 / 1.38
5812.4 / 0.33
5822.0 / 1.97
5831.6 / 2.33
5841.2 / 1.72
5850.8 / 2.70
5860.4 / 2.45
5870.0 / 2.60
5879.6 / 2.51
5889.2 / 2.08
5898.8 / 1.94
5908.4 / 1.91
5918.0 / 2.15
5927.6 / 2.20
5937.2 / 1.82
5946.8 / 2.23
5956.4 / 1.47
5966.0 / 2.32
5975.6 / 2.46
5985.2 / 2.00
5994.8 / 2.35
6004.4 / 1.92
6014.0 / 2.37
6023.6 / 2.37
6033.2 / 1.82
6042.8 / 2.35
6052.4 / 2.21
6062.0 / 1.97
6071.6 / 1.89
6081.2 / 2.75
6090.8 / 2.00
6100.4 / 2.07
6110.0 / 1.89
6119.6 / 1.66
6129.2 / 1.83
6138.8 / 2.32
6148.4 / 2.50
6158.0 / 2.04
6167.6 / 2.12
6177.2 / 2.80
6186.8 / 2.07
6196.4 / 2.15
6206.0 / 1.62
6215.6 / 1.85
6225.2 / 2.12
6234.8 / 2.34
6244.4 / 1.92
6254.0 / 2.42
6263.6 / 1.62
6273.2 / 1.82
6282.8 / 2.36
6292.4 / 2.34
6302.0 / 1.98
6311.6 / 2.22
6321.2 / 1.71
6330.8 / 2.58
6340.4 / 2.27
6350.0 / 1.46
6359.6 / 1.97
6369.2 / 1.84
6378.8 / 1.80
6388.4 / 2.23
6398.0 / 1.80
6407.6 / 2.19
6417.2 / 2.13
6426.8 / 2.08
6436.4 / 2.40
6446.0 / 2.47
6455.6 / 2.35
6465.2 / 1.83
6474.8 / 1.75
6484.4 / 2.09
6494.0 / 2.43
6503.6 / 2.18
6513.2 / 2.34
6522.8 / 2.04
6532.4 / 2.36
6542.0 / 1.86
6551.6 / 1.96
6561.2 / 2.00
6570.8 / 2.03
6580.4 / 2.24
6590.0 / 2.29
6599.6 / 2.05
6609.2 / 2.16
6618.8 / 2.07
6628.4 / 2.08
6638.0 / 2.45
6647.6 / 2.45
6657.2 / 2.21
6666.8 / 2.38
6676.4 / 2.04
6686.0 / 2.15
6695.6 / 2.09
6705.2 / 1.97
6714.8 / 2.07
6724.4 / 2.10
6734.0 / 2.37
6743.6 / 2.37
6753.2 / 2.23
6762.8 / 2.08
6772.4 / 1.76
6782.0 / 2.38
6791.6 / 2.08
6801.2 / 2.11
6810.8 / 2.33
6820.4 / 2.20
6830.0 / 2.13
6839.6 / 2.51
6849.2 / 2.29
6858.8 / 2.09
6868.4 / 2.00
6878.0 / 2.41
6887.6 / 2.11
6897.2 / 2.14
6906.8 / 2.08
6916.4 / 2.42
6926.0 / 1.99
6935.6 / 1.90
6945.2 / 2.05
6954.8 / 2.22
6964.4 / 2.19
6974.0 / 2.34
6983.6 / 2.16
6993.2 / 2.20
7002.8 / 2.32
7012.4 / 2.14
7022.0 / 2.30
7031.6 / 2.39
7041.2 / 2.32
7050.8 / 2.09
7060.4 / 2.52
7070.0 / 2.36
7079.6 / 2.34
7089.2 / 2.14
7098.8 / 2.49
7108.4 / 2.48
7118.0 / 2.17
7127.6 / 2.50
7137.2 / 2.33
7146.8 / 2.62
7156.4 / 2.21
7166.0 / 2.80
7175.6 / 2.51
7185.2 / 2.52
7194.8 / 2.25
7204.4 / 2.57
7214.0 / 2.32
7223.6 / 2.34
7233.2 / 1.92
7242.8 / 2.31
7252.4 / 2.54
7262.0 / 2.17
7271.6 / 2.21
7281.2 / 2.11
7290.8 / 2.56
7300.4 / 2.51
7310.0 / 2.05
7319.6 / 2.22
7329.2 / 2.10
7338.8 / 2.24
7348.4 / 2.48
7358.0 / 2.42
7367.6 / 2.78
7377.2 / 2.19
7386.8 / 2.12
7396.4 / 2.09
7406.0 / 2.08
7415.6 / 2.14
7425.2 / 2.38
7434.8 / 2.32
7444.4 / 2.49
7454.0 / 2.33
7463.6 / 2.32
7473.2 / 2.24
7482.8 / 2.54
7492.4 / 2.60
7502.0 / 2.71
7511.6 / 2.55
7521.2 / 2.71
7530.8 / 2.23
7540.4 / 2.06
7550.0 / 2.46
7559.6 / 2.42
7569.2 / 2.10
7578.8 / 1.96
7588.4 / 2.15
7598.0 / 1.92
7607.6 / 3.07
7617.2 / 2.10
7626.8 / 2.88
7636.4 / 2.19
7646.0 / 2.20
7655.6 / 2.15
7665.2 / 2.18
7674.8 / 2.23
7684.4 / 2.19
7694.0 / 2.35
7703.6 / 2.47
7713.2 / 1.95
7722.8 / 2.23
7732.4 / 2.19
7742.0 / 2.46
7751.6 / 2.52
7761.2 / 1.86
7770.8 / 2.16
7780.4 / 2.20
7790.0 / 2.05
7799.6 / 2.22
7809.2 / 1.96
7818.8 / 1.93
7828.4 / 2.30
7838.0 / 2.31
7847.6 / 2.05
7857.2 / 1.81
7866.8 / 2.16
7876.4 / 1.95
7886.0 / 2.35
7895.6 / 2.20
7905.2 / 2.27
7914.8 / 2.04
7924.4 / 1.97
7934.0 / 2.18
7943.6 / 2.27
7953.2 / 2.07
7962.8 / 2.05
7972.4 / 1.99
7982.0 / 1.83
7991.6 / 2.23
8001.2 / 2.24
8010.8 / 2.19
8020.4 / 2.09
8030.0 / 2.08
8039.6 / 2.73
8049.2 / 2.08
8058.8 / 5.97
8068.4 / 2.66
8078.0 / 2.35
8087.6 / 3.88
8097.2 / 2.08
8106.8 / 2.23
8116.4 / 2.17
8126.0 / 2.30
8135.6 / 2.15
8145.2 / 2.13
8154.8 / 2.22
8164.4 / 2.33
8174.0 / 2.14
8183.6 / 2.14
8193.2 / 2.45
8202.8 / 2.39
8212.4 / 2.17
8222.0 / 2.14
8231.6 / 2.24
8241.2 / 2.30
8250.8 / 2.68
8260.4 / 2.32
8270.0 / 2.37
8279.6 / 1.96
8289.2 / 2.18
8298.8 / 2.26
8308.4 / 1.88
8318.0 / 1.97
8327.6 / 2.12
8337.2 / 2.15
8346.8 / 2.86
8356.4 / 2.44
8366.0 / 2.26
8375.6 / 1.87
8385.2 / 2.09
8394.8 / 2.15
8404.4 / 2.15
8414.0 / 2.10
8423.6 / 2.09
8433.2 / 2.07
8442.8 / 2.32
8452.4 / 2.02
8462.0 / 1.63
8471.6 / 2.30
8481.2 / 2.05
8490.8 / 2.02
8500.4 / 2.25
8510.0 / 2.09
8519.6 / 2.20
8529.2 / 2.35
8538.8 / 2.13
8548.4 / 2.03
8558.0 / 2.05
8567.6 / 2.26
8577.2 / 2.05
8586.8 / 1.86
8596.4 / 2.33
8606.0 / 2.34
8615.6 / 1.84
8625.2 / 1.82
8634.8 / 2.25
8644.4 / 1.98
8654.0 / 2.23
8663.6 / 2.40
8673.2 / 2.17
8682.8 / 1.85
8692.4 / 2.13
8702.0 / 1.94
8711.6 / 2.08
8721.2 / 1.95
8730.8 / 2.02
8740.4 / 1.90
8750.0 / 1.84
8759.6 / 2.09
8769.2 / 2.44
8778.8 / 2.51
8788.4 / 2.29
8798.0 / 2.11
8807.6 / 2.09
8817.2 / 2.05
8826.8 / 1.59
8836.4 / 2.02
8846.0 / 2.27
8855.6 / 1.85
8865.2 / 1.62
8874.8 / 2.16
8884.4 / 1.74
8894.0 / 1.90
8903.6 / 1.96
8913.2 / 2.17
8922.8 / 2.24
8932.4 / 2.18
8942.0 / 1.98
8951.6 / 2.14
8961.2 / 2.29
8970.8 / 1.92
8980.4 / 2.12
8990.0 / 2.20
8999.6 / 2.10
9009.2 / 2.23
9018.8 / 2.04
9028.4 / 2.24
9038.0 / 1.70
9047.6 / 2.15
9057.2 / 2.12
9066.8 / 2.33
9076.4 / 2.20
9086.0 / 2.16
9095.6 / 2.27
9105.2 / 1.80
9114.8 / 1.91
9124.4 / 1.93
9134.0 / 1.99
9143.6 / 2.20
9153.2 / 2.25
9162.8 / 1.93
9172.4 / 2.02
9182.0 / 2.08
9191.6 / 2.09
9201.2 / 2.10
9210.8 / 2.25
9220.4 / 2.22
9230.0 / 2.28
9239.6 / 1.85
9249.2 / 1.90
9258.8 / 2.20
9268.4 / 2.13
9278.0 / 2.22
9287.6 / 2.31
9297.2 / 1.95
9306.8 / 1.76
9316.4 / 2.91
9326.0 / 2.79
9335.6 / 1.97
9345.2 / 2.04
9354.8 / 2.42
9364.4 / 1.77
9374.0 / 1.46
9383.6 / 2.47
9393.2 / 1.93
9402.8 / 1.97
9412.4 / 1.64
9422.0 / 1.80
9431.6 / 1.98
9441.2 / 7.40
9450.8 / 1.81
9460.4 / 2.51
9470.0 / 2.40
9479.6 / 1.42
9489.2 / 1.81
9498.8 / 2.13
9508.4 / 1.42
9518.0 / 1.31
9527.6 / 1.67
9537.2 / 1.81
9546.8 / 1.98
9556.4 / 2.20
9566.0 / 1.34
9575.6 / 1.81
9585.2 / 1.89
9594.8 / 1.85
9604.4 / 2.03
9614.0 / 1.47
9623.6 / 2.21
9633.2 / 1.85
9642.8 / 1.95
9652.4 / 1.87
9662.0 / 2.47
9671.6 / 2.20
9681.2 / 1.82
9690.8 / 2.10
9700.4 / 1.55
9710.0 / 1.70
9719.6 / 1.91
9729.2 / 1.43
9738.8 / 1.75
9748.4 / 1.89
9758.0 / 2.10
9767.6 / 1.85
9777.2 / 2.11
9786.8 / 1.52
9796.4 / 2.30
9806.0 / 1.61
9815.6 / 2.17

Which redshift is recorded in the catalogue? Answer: 0.228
